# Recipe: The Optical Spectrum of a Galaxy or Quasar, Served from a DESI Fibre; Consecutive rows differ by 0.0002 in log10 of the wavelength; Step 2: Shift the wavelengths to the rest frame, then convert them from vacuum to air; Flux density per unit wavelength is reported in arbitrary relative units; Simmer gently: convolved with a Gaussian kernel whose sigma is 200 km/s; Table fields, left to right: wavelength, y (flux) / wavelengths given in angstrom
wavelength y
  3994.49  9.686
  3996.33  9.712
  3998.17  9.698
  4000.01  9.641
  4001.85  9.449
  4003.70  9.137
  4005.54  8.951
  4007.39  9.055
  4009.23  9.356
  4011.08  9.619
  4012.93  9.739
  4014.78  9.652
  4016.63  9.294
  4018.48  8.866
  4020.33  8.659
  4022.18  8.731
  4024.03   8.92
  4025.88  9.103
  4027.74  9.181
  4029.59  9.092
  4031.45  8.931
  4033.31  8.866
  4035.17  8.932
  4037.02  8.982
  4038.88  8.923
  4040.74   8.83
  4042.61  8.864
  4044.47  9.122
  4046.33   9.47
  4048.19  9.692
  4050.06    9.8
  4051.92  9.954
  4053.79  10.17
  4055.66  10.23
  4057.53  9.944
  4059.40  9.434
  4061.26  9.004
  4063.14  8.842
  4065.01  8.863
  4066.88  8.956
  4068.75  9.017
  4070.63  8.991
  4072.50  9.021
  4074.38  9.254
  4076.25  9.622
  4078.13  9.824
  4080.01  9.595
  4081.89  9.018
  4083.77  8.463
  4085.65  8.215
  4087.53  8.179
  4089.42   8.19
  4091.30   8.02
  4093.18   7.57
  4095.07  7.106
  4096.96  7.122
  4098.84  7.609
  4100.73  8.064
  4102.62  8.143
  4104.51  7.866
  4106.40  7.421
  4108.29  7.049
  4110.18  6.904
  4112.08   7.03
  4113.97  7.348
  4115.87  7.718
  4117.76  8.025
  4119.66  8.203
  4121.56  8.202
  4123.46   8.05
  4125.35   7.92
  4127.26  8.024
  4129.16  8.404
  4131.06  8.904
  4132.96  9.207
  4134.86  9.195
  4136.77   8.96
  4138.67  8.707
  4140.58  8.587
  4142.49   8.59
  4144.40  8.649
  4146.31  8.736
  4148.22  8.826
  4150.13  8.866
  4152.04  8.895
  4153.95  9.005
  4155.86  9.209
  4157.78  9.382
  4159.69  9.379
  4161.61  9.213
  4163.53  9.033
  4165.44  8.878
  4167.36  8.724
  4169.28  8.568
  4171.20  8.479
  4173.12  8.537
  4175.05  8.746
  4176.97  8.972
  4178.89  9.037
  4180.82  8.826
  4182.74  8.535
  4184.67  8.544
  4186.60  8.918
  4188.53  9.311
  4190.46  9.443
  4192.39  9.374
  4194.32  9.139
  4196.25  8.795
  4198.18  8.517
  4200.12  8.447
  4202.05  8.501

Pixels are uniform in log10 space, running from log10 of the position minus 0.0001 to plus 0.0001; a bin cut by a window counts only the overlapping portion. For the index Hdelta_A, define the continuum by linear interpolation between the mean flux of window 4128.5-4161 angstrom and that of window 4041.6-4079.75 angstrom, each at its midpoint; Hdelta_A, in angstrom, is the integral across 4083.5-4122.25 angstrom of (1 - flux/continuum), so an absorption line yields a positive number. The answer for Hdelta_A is 6.1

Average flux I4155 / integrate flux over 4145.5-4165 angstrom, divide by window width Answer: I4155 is 9.06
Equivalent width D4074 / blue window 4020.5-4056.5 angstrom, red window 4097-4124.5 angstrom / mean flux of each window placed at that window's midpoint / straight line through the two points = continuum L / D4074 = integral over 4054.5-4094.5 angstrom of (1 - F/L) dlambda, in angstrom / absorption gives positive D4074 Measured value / -2.3 angstrom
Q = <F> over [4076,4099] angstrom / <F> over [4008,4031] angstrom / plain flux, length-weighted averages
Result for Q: 0.9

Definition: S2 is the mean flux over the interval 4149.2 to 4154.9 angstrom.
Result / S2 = 8.93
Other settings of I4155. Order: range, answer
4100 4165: 8.41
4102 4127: 7.69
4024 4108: 8.84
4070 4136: 8.21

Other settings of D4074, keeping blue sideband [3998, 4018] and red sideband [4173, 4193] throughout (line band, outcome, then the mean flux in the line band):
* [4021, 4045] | 0.96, 8.95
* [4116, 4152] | 2.04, 8.55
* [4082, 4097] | 1.98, 7.96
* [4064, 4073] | 0.26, 8.97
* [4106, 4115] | 1.96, 7.14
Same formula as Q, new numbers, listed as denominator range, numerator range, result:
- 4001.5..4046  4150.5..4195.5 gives 0.99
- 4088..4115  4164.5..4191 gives 1.17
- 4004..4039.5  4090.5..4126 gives 0.84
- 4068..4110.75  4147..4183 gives 1.08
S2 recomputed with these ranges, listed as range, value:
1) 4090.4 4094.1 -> 7.8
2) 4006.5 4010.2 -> 9.22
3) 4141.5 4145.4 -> 8.61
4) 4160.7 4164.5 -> 9.13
